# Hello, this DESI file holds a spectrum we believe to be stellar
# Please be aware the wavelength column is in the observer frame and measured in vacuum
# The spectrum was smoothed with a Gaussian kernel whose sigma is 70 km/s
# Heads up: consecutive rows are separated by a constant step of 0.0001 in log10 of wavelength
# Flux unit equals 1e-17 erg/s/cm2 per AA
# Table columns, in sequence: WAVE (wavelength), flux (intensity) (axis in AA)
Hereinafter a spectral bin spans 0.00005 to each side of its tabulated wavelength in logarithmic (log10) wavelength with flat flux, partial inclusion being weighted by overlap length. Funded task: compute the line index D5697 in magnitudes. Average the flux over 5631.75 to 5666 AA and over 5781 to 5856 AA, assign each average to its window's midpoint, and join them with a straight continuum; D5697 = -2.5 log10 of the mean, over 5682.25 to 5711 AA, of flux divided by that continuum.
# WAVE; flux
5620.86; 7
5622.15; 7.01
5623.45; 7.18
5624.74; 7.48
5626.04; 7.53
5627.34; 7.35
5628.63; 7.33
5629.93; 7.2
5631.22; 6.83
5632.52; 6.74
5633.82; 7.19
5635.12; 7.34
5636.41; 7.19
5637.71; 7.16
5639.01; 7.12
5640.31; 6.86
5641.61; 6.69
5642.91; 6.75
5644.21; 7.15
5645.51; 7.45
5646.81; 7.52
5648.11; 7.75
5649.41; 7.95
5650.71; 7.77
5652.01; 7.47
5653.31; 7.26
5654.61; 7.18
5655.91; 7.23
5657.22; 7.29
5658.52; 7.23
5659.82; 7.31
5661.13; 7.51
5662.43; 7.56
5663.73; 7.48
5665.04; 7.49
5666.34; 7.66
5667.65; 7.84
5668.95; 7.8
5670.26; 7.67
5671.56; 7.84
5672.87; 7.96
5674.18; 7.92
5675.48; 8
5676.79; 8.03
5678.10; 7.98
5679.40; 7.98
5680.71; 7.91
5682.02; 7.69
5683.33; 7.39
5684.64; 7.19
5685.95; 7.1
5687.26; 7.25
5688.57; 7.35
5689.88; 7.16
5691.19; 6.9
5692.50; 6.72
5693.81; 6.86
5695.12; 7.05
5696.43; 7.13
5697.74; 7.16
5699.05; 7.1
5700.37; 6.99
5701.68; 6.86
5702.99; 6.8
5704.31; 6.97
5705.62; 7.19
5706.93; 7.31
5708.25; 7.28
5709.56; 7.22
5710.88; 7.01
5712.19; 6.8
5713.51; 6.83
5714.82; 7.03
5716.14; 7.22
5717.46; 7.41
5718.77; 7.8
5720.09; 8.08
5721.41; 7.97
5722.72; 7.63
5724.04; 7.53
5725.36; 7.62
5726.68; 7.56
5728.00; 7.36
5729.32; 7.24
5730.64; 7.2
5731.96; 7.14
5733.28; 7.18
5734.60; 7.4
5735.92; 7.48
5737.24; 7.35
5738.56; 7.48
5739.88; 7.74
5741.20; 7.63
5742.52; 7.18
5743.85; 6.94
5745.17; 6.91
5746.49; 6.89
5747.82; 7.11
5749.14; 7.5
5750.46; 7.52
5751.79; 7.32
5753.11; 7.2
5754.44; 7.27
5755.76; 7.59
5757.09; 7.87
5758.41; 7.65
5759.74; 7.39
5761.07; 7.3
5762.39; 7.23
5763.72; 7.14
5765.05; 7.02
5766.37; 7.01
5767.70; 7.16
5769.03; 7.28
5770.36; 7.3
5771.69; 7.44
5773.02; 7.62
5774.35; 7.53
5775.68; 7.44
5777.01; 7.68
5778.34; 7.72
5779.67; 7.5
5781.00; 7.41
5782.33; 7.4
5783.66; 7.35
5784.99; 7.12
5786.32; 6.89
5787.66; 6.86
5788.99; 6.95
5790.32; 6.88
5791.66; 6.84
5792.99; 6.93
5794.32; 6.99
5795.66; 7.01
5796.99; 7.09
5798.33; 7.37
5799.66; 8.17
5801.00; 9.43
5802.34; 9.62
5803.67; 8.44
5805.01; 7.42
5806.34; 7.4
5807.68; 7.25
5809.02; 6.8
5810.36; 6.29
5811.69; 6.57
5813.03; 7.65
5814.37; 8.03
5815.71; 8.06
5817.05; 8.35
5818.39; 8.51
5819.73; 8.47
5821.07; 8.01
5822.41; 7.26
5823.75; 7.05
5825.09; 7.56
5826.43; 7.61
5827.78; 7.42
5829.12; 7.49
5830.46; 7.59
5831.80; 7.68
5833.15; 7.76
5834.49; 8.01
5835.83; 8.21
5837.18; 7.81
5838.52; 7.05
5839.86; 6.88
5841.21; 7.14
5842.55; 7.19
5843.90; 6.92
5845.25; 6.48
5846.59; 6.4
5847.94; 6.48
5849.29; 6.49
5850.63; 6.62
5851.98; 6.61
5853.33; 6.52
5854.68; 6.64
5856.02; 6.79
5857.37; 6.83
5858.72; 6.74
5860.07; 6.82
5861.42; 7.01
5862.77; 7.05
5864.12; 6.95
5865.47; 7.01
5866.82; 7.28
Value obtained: 0.03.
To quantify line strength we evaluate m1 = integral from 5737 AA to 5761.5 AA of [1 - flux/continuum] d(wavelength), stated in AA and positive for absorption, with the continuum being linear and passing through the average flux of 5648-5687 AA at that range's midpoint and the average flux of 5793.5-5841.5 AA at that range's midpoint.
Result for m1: 0.87 AA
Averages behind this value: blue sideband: 7.61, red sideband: 7.65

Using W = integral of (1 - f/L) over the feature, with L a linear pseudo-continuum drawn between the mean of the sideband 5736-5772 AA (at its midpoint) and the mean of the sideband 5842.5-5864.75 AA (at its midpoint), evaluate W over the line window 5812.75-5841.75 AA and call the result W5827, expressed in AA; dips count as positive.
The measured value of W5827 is -3.5 AA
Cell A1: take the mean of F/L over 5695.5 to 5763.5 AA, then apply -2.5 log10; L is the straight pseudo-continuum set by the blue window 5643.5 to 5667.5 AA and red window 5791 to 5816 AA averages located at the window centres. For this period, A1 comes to 0.03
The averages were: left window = 7.47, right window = 7.54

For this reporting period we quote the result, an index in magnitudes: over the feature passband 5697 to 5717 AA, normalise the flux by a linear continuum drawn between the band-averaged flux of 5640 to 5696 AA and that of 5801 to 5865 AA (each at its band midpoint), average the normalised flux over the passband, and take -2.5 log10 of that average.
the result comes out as 0.06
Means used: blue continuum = 7.45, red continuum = 7.34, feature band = 7.05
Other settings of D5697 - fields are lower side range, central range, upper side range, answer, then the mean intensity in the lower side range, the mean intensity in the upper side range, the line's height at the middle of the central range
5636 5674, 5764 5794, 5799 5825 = 0.073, 7.43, 7.82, 7.74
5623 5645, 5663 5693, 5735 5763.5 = -0.054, 7.12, 7.36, 7.21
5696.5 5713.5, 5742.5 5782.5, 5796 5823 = 0.018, 7.05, 7.8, 7.46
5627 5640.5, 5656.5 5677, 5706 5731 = -0.063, 7.12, 7.37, 7.22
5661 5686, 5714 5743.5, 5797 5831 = 0.039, 7.72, 7.74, 7.73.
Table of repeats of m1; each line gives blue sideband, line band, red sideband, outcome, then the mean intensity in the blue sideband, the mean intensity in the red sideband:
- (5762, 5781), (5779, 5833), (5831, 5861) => -2.4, 7.36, 7.01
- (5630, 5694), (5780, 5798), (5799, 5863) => 0.8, 7.4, 7.39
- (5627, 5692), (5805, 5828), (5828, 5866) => -1.4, 7.42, 7.05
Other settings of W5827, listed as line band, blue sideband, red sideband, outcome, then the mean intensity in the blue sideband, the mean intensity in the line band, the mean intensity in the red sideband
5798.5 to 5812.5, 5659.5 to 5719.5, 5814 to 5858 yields -0.7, 7.36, 7.73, 7.33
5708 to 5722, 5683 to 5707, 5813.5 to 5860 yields -0.4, 7.07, 7.33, 7.31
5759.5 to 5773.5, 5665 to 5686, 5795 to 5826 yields 0.9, 7.76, 7.25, 7.73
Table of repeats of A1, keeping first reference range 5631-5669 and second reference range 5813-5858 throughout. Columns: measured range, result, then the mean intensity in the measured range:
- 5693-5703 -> 0.05 mag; 7.01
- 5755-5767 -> 0.00 mag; 7.36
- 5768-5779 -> -0.02 mag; 7.49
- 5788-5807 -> -0.04 mag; 7.6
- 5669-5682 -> -0.08 mag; 7.9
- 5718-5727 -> -0.06 mag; 7.75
